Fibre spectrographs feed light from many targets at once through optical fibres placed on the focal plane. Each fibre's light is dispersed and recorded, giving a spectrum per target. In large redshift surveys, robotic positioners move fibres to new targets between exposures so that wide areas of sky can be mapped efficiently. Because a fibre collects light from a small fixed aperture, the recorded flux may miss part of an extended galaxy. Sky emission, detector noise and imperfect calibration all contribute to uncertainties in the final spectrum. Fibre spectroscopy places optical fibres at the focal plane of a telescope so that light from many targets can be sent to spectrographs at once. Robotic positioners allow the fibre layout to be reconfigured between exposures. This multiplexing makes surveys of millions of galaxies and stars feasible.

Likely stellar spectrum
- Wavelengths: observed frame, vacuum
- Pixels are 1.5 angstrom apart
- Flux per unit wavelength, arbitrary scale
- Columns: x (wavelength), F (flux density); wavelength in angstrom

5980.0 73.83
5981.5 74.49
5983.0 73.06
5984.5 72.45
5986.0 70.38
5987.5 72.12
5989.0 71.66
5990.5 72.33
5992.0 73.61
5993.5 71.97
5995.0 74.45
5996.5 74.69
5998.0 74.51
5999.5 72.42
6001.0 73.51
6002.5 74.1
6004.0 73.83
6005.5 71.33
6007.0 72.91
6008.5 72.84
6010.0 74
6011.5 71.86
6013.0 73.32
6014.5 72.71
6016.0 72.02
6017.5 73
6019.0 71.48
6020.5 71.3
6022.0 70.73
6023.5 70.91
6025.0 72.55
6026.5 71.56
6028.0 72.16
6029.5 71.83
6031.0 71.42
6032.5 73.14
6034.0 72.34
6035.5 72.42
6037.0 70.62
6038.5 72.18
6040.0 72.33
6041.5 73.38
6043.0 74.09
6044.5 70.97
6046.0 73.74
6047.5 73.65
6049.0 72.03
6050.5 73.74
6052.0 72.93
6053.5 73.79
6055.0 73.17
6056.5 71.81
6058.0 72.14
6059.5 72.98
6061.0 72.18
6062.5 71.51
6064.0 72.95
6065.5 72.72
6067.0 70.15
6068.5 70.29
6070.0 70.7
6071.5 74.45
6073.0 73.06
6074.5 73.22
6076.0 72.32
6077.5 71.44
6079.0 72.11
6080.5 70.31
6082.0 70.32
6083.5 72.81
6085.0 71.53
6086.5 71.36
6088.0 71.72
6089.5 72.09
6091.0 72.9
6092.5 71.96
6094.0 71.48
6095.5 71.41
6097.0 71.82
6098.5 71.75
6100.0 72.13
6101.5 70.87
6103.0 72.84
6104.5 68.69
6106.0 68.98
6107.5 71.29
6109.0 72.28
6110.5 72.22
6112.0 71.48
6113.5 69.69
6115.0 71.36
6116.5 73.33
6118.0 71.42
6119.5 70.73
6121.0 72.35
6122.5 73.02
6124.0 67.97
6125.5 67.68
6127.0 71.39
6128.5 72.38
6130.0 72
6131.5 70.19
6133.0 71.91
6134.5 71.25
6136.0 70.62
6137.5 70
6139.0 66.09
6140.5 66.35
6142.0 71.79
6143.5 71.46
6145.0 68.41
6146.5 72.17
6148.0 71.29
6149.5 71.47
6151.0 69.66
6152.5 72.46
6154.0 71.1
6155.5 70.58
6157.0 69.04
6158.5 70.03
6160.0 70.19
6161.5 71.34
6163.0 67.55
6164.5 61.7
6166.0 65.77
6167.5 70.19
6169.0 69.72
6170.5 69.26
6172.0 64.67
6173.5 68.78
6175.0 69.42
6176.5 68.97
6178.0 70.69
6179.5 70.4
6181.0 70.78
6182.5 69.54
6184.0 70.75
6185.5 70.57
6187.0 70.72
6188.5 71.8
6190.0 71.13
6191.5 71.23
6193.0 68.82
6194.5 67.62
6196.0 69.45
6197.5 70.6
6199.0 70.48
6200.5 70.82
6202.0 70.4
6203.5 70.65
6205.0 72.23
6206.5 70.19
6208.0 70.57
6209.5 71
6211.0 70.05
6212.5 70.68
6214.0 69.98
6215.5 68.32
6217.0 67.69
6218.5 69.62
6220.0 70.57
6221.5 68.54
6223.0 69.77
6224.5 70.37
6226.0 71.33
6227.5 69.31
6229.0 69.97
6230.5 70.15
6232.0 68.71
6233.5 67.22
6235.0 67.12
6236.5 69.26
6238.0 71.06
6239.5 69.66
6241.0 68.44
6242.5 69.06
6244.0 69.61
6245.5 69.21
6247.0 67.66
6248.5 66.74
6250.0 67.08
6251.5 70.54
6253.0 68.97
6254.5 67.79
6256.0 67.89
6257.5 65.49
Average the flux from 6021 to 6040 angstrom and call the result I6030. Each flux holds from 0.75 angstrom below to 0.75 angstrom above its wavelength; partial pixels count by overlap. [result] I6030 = 71.8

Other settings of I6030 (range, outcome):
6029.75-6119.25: 72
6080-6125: 71.4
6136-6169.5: 69.5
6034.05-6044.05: 72.4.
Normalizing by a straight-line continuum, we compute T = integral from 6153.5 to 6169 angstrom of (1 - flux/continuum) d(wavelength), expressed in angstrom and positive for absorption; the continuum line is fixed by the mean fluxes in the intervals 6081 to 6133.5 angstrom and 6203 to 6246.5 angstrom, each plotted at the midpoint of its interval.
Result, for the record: 0.4 angstrom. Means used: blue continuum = 71.3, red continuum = 69.6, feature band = 68.8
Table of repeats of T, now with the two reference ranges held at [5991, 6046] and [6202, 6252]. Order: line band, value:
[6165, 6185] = 0.3 angstrom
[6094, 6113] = 0.0 angstrom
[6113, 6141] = 0.2 angstrom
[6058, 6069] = 0.0 angstrom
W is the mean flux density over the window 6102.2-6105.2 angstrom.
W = 70.8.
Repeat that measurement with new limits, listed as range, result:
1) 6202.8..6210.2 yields 70.9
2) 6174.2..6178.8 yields 69.7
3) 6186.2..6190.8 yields 71.2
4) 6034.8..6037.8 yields 71.5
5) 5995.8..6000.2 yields 73.9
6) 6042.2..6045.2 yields 72.6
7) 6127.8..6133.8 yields 71.6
